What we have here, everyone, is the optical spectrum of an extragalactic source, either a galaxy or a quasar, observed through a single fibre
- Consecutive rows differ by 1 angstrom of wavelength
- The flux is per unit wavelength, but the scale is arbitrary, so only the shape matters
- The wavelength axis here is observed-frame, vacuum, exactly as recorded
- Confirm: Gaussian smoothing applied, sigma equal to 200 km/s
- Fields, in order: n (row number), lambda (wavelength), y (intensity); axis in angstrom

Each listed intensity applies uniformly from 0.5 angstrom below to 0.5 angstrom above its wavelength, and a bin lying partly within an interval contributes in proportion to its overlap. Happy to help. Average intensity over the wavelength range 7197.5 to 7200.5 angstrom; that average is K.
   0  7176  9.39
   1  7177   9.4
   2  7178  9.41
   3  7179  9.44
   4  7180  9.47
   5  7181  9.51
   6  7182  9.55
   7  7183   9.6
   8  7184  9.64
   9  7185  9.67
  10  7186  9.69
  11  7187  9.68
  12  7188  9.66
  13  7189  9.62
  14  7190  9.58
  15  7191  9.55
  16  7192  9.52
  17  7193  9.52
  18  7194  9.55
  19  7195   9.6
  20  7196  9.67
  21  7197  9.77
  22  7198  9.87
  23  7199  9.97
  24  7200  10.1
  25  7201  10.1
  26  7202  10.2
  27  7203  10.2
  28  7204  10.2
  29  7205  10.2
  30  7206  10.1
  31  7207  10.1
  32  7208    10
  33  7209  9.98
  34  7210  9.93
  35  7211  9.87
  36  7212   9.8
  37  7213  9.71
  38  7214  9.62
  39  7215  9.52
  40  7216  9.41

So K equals 9.98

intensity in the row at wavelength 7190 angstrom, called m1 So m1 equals 9.58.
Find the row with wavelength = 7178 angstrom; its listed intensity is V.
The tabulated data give 9.41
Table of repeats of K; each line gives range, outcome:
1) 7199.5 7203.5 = 10.1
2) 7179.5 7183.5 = 9.53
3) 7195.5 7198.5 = 9.77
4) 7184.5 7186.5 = 9.68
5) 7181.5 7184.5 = 9.6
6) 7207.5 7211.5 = 9.95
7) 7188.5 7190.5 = 9.6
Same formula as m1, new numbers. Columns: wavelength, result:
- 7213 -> 9.71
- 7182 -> 9.55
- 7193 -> 9.52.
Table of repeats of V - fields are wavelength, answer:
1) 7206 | 10.1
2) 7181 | 9.51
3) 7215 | 9.52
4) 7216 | 9.41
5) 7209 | 9.98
